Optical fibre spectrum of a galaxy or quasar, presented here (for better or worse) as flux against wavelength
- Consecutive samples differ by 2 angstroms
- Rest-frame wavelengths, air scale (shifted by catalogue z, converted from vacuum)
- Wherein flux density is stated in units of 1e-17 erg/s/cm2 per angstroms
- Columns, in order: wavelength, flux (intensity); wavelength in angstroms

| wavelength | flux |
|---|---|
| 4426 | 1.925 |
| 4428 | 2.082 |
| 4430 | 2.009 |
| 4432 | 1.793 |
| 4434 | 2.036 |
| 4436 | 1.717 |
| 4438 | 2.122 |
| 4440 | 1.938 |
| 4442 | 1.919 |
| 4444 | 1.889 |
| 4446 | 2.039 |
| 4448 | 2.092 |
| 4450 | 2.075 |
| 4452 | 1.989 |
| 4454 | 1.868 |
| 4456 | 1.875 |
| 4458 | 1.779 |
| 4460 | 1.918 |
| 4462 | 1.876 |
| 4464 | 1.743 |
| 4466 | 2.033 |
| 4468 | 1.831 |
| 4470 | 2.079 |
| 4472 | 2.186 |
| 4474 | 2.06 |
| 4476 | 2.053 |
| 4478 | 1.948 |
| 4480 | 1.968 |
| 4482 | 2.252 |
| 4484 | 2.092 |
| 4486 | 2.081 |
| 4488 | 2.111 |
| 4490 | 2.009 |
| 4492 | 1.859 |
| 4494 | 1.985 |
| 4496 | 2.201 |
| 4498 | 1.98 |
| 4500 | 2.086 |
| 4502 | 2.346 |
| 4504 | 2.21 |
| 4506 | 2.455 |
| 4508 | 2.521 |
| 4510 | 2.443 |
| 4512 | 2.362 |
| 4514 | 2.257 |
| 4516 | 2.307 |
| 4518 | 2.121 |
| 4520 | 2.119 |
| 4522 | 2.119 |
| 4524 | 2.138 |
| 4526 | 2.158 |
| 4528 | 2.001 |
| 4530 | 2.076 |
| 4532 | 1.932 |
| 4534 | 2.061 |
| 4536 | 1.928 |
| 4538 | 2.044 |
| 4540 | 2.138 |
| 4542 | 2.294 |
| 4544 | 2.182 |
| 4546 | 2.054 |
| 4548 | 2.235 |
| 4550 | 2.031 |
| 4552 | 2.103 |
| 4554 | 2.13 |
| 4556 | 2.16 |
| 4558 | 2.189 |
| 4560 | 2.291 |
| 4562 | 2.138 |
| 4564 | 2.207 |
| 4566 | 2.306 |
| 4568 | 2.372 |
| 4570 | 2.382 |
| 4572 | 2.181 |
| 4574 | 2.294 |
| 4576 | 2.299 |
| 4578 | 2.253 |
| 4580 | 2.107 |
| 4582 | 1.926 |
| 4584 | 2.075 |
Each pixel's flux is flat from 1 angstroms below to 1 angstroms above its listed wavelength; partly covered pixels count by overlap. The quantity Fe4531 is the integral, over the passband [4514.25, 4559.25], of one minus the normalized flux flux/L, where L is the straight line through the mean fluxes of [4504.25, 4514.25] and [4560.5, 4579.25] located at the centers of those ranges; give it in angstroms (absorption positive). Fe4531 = 4.3 angstroms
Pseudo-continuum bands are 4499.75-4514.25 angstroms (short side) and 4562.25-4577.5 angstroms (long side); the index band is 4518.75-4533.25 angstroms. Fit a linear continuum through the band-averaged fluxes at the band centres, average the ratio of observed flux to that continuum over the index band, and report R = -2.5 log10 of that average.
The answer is 0.12 mag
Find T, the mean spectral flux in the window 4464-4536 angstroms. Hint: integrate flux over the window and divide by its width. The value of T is 2.12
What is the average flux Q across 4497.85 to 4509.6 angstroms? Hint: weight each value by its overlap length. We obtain 2.3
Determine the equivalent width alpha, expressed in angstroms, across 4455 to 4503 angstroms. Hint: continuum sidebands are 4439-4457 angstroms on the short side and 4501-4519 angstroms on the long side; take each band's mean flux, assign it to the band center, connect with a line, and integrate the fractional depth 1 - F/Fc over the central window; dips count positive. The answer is 3.0 angstroms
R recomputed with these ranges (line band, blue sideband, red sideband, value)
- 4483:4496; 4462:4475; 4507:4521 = 0.048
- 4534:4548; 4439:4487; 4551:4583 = 0.020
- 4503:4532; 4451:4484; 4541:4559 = -0.073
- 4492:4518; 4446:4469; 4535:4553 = -0.109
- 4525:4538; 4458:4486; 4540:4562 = 0.050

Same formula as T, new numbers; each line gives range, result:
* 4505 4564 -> 2.17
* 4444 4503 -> 2.01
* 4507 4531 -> 2.22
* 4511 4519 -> 2.26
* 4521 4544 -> 2.09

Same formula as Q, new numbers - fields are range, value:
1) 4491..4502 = 2.05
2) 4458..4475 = 1.95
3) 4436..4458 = 1.96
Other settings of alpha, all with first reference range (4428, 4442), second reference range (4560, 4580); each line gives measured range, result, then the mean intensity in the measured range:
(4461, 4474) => 0.4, 1.97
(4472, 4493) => 0.1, 2.05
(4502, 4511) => -1.2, 2.4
